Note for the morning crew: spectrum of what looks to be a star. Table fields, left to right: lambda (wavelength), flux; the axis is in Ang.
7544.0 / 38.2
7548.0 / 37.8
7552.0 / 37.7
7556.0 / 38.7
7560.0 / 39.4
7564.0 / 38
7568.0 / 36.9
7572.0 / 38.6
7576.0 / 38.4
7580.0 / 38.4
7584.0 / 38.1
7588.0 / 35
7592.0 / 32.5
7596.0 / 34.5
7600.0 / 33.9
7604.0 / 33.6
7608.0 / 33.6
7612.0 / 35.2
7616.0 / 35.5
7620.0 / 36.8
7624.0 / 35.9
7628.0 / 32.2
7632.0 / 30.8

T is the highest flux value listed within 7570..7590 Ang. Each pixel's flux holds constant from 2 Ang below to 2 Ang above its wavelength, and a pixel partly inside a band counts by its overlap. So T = 38.6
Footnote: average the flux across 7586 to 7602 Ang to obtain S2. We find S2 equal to 34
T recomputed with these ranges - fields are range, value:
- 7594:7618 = 35.5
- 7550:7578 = 39.4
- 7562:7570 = 38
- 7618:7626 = 36.8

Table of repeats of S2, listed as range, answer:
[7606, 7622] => 35.3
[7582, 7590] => 36.5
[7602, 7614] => 34.1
